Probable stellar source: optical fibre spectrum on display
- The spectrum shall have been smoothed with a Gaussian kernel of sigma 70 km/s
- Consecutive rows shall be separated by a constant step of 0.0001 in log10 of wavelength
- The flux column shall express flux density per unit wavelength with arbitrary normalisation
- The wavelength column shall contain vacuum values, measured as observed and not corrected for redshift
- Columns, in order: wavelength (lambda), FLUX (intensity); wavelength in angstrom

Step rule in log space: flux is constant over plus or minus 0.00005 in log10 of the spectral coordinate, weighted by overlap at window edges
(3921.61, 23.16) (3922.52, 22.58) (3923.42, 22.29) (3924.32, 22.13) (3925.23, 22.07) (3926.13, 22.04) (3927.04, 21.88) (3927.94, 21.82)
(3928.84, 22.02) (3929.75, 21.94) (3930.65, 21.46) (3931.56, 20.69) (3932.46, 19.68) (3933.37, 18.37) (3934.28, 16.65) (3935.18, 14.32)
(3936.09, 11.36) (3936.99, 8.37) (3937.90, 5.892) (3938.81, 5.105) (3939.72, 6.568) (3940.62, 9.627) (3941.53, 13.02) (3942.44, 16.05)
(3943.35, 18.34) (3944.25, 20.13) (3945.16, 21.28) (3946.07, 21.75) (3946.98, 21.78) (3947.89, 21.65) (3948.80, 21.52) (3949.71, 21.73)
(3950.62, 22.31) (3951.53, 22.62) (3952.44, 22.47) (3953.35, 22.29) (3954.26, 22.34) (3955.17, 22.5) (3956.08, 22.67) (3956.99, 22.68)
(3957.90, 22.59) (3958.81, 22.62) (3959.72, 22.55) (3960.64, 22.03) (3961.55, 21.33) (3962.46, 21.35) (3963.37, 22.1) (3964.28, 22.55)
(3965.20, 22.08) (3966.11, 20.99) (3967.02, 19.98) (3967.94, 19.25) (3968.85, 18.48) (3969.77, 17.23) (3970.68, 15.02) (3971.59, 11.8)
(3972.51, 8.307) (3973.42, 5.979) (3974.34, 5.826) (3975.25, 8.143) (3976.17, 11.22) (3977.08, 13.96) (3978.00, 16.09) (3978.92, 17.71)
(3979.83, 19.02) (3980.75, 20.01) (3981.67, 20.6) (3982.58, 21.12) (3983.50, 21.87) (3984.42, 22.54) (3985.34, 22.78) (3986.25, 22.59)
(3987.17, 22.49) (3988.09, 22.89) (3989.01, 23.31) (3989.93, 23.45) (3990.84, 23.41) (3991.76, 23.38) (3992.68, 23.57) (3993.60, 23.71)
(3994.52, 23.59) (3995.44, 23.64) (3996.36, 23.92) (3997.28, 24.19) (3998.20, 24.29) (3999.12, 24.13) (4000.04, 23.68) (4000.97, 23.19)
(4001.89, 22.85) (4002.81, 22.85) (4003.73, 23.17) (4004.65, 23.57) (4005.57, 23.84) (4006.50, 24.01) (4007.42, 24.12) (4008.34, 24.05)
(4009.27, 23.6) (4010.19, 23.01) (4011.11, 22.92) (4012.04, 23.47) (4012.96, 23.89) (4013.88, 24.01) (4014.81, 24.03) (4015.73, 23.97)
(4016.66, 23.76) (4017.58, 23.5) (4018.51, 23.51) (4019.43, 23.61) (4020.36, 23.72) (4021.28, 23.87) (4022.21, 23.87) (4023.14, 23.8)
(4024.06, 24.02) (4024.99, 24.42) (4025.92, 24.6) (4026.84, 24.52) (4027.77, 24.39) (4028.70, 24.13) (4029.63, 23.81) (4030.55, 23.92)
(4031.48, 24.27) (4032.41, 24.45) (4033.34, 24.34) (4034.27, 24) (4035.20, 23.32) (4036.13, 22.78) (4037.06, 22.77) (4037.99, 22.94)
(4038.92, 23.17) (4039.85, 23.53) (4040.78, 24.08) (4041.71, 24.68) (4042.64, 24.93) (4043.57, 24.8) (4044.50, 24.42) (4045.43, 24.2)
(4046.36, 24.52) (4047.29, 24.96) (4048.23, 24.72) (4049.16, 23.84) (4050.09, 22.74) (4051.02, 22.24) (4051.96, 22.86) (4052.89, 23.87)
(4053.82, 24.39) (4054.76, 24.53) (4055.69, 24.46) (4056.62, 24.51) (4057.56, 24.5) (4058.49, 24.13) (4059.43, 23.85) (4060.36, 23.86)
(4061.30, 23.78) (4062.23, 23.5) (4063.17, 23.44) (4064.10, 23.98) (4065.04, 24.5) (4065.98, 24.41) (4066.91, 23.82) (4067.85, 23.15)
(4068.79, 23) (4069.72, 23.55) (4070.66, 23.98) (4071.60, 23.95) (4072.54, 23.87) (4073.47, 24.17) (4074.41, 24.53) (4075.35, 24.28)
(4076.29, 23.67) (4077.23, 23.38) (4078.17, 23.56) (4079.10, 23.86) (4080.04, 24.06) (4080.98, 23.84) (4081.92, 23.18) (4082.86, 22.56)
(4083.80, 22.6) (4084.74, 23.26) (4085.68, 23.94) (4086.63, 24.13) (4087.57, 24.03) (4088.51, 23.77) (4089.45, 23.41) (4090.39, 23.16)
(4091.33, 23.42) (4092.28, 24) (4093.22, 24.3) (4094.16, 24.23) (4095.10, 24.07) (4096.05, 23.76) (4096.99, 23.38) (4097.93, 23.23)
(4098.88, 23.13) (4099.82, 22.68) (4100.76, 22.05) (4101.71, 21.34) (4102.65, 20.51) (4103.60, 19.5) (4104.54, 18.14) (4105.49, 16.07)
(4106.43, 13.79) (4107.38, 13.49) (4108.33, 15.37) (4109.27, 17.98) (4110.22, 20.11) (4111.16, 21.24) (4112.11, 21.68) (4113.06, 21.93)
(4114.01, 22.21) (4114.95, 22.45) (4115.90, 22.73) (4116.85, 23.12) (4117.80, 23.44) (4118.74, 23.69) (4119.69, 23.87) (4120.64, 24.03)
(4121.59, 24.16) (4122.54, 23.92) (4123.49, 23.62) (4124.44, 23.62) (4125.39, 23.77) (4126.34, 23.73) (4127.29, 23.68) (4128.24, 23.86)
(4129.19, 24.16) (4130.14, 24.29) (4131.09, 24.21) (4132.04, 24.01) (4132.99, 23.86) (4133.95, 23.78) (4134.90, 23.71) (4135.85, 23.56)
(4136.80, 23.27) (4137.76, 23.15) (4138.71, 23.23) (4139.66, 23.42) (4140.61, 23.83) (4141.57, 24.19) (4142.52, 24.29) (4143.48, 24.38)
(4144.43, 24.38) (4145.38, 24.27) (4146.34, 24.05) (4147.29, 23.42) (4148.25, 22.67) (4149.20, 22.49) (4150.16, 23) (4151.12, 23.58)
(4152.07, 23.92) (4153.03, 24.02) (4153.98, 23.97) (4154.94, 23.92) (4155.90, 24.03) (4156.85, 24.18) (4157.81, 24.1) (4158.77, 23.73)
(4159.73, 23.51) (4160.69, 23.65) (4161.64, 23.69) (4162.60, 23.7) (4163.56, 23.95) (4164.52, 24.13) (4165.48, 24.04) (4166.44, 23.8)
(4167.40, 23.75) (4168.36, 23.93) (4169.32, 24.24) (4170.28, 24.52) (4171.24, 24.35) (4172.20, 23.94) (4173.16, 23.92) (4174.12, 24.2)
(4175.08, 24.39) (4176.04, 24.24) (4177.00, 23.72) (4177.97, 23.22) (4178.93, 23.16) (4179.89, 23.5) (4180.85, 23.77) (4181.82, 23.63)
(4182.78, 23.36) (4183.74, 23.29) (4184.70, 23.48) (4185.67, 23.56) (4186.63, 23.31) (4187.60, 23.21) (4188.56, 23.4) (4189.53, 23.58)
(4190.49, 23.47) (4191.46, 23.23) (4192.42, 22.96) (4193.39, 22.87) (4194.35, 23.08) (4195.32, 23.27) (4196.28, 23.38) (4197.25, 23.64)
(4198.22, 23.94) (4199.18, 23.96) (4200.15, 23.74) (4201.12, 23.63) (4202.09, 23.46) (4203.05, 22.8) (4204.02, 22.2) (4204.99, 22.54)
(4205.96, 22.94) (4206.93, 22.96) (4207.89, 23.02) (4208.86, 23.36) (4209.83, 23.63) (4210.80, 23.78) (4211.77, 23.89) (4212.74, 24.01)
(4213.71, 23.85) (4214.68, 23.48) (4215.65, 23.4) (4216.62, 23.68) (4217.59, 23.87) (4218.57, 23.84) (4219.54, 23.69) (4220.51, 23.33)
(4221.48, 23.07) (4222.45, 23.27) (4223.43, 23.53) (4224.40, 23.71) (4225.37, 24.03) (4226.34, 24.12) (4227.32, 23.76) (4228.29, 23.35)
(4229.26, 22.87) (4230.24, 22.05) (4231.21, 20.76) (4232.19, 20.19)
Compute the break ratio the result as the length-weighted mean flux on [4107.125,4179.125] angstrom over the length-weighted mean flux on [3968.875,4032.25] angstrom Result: 1.08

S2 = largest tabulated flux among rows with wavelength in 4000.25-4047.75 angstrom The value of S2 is 24.96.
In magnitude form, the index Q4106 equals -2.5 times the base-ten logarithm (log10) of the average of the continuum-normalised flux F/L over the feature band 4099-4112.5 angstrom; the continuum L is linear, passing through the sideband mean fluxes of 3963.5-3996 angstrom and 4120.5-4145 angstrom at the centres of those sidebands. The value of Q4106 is 0.21 mag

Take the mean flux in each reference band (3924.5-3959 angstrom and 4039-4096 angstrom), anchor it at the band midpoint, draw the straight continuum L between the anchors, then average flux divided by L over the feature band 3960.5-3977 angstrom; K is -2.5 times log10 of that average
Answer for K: 0.22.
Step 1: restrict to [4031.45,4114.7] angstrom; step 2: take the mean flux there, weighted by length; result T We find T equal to 23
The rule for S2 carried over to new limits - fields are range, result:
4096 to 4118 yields 23.76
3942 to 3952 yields 22.62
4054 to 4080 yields 24.53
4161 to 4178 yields 24.52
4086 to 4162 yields 24.38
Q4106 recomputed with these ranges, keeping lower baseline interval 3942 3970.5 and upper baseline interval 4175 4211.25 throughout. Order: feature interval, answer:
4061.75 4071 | -0.07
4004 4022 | -0.09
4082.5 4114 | 0.05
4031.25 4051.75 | -0.09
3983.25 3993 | -0.07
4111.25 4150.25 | -0.03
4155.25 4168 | -0.04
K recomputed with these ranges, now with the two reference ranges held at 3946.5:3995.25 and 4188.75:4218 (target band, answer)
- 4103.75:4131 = 0.03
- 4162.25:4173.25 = -0.05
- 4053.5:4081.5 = -0.12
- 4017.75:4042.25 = -0.15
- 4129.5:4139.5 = -0.06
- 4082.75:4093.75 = -0.09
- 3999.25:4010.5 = -0.15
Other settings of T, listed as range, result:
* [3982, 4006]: 23.2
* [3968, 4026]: 21.2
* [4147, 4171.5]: 23.8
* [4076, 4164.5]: 22.9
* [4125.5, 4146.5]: 23.9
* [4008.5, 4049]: 23.9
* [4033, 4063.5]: 23.9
